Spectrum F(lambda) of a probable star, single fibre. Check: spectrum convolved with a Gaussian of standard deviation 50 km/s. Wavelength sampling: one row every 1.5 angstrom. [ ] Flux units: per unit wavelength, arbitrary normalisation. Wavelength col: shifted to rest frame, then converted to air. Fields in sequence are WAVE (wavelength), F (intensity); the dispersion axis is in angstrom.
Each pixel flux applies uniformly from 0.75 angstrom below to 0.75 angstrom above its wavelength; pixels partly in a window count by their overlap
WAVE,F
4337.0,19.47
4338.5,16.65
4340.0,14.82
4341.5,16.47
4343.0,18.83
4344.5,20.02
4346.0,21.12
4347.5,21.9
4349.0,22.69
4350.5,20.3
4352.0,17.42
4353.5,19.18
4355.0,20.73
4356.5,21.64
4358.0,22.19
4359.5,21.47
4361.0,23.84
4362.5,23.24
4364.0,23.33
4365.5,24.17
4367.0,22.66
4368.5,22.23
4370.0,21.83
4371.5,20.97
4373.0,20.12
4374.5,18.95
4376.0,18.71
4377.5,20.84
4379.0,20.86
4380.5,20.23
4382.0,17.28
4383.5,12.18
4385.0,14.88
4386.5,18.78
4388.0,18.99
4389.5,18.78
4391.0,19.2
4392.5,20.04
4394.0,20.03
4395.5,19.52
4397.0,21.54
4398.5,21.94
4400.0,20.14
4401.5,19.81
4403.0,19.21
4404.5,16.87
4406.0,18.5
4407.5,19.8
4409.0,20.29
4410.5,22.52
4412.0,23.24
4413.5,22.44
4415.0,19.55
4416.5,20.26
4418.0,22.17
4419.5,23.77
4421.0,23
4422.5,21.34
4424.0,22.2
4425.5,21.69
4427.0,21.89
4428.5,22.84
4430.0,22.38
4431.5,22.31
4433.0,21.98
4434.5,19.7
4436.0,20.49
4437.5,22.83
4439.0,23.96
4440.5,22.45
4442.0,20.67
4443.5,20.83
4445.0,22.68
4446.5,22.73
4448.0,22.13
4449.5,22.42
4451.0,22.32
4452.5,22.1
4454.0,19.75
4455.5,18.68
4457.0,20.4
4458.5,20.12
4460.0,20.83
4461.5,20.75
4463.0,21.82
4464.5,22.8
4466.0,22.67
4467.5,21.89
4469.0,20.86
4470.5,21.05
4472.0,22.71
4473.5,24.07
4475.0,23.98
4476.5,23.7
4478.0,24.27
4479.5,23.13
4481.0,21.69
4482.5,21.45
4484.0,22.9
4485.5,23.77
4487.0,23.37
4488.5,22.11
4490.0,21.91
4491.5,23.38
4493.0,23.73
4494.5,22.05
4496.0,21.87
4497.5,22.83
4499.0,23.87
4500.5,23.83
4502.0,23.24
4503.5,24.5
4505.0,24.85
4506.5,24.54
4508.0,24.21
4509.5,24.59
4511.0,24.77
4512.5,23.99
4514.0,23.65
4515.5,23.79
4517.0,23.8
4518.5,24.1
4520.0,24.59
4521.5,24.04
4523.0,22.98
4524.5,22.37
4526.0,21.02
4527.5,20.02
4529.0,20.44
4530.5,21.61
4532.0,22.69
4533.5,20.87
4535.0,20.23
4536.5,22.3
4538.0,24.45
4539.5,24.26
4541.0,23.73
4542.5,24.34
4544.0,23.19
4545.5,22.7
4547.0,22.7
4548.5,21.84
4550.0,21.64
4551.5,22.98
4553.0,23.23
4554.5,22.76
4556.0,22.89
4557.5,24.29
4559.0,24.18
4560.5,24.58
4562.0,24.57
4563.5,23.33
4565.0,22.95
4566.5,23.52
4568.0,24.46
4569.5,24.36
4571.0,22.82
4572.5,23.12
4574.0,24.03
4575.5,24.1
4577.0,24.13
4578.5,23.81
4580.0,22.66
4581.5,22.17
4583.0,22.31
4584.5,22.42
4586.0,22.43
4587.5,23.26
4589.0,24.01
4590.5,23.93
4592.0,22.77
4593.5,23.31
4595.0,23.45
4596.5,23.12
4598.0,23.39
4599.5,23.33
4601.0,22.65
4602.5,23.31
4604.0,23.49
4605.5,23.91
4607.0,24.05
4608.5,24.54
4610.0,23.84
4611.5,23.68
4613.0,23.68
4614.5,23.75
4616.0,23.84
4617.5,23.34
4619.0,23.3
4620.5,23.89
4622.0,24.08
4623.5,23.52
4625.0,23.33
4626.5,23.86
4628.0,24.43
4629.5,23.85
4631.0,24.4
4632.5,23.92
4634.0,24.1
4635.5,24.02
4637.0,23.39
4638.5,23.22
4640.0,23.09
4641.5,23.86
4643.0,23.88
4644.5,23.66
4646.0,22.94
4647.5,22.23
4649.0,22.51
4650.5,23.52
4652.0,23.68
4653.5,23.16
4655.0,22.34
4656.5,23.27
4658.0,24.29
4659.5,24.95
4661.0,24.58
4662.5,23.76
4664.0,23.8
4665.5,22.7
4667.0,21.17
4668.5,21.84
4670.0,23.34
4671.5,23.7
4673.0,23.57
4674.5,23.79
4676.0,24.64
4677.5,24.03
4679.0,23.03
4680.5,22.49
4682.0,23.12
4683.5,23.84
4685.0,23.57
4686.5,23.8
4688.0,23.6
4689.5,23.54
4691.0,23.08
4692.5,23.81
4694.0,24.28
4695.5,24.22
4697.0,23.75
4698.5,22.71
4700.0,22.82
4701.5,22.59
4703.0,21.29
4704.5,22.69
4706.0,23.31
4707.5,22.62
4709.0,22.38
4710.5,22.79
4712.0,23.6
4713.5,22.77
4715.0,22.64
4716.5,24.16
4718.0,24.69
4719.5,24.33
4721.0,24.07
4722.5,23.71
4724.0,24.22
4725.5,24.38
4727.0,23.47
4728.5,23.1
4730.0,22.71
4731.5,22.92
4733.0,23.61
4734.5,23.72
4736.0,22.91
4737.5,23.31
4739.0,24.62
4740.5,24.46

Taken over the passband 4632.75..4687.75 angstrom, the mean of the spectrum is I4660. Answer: 23.4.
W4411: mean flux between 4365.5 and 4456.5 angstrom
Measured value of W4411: 20.7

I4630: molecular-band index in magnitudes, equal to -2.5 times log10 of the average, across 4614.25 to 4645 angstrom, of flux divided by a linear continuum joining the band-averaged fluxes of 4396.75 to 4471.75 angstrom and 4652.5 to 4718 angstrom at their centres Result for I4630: -0.04 mag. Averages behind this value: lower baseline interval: 21.4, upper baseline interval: 23.3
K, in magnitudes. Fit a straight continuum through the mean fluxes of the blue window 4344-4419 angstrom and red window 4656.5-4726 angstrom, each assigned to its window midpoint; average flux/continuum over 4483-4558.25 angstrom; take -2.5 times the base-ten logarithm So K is -0.064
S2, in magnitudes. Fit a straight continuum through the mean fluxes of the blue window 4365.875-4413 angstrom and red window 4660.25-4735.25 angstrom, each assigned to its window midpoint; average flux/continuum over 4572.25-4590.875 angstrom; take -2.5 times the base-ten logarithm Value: -0.060 mag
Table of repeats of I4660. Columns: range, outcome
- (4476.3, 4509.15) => 23.2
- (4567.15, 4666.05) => 23.5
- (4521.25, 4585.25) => 22.9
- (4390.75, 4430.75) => 21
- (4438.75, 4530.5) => 22.6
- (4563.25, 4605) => 23.3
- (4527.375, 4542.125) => 22.2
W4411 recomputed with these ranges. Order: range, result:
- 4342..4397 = 20.3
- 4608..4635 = 23.8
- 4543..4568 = 23.3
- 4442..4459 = 21.3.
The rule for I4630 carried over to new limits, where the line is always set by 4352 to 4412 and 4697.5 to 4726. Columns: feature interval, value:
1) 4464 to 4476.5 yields -0.08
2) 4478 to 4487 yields -0.08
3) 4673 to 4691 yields -0.03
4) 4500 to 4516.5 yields -0.13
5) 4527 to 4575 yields -0.06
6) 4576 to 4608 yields -0.05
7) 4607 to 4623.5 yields -0.07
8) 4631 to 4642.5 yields -0.05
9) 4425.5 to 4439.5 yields -0.07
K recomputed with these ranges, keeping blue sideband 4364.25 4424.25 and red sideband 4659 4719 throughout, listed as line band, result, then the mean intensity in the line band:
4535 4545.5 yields -0.08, 23.4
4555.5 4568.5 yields -0.09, 23.9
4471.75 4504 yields -0.09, 23.1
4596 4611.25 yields -0.05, 23.6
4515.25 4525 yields -0.10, 23.7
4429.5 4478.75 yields -0.05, 21.9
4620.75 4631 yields -0.06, 23.9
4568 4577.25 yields -0.08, 23.8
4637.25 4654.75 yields -0.02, 23.2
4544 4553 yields -0.03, 22.5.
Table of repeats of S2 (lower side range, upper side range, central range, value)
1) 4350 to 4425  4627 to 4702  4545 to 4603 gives -0.04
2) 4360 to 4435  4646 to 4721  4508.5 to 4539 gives -0.05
